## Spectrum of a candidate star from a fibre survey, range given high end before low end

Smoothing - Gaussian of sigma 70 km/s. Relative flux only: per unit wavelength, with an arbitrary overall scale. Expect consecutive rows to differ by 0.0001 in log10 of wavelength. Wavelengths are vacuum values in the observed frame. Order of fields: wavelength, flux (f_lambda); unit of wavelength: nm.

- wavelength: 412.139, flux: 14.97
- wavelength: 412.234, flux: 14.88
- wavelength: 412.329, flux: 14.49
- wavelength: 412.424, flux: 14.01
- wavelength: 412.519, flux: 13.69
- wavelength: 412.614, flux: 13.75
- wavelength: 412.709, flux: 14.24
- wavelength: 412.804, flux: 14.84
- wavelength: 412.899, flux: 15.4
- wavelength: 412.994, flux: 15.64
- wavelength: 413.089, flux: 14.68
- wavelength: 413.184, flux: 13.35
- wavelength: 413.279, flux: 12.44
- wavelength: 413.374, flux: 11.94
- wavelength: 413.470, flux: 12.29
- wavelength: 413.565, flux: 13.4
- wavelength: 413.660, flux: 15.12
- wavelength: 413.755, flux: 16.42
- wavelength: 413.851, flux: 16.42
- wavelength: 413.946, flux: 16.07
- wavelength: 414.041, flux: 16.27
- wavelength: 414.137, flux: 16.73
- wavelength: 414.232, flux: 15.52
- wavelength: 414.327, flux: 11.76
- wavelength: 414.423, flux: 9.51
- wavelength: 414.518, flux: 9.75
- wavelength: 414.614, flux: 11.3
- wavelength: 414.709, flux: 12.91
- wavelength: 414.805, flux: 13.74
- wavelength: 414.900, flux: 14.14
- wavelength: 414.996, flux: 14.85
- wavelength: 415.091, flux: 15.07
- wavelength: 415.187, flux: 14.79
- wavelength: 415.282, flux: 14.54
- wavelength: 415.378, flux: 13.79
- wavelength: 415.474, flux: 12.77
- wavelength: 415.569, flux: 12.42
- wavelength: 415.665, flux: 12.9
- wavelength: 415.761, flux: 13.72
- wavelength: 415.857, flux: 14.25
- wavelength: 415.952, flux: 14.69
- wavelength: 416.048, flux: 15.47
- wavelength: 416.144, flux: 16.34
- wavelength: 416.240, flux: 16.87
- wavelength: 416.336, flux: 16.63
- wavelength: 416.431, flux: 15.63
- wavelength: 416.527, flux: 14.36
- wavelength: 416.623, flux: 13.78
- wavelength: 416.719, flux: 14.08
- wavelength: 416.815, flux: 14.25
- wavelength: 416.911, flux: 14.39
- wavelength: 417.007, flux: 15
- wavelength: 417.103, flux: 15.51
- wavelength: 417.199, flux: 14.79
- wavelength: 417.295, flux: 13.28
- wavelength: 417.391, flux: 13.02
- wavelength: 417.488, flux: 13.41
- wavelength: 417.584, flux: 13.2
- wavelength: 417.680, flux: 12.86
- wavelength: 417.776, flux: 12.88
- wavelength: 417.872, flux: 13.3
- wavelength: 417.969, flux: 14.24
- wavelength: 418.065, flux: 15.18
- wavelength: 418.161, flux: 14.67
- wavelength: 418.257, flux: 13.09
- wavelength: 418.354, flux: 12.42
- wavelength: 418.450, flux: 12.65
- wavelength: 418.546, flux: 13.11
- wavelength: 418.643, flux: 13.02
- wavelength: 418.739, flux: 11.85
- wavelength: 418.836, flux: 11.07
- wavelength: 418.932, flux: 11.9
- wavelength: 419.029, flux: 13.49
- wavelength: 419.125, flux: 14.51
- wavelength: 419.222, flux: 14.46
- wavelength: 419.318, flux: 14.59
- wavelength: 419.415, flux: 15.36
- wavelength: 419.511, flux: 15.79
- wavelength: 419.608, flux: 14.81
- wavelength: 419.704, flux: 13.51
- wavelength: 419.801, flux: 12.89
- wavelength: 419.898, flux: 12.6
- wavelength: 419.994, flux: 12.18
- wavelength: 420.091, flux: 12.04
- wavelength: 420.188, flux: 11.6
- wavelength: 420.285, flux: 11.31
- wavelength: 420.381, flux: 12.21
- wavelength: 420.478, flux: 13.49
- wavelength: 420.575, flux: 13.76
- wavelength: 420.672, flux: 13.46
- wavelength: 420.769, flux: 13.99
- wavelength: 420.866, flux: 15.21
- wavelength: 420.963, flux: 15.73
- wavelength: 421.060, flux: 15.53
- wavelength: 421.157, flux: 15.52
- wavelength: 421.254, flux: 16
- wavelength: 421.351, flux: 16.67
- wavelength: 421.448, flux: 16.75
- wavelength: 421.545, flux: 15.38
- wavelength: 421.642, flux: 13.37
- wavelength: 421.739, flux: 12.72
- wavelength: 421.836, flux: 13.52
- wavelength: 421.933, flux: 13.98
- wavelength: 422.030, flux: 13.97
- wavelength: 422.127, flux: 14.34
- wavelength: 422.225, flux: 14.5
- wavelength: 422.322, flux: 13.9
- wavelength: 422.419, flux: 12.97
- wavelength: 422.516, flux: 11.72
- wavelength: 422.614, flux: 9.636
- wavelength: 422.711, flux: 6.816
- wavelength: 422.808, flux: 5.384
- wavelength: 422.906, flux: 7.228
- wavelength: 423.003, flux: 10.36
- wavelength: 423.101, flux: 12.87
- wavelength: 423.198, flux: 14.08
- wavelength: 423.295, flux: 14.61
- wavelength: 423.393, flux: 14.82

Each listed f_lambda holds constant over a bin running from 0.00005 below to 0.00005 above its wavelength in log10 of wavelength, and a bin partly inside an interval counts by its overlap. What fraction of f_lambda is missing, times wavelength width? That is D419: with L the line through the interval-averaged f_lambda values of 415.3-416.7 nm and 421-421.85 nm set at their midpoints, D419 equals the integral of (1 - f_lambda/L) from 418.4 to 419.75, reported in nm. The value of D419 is 0.12 nm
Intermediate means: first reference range 14.5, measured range 13.6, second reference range 15.1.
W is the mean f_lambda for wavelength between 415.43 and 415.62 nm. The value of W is 12.6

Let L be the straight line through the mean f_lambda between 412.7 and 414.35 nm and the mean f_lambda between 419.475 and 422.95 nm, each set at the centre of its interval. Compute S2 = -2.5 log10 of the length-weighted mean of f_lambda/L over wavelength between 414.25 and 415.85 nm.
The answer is 0.10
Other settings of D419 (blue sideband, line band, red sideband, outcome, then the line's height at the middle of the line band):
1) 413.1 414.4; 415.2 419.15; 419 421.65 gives 0.10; 14.3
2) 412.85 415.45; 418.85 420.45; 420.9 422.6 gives 0.11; 14.3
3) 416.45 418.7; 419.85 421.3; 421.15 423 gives -0.06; 13.1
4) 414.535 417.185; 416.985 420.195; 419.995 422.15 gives 0.16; 14.2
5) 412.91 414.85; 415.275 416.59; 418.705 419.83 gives -0.08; 13.8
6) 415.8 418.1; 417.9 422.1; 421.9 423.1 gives -0.39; 12.7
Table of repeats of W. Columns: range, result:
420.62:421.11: 14.8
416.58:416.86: 14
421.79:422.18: 13.9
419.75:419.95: 12.7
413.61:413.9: 16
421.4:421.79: 14.6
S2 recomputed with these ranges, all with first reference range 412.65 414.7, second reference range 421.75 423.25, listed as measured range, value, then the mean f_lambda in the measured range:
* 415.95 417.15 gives -0.15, 15.2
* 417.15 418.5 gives -0.05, 13.5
